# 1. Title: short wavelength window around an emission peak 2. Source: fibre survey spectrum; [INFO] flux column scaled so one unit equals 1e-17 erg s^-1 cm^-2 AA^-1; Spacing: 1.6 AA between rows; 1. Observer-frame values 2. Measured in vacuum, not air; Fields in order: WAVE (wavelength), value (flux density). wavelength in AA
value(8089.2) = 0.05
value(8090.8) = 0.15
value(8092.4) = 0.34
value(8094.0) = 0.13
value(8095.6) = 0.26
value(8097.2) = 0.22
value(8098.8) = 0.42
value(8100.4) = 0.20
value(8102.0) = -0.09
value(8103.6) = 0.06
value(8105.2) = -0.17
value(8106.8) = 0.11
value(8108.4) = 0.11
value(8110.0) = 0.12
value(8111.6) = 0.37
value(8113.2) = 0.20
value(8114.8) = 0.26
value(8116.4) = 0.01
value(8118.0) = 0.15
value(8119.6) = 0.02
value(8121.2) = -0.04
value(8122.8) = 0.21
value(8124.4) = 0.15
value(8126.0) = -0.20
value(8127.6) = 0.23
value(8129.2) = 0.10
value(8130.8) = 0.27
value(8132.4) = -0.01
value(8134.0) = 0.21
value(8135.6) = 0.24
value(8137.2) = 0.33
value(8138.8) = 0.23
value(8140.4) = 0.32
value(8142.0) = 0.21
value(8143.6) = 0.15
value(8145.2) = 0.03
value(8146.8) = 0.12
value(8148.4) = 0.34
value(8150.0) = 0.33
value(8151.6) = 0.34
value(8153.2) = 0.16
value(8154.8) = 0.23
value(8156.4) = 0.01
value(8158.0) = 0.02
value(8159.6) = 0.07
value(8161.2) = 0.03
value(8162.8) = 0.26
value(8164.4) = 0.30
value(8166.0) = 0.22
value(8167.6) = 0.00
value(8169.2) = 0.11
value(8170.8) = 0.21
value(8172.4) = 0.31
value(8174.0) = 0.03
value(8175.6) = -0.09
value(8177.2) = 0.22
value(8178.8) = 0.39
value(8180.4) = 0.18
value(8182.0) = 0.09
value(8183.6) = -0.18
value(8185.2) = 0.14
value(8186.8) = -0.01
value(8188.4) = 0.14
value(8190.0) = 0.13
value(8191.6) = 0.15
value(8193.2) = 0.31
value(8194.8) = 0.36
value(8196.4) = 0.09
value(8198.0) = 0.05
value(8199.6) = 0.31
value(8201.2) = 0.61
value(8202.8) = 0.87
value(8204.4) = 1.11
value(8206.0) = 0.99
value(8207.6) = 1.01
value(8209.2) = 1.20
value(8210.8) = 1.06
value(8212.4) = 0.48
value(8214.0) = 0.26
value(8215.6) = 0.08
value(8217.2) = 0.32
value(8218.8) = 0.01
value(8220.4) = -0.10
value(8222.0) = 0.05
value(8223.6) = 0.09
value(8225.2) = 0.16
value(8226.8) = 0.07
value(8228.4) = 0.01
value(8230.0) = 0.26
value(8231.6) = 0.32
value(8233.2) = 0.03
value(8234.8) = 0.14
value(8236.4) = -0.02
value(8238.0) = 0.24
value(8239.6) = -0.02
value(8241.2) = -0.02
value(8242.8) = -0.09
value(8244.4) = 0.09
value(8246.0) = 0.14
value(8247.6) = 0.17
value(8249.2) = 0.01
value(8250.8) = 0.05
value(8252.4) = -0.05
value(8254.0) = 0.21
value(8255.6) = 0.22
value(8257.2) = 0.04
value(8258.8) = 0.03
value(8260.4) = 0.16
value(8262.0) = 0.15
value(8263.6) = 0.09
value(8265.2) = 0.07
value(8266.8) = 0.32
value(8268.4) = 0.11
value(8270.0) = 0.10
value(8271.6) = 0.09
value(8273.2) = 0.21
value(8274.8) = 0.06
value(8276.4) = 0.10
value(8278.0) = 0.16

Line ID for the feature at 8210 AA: [O II] 3727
